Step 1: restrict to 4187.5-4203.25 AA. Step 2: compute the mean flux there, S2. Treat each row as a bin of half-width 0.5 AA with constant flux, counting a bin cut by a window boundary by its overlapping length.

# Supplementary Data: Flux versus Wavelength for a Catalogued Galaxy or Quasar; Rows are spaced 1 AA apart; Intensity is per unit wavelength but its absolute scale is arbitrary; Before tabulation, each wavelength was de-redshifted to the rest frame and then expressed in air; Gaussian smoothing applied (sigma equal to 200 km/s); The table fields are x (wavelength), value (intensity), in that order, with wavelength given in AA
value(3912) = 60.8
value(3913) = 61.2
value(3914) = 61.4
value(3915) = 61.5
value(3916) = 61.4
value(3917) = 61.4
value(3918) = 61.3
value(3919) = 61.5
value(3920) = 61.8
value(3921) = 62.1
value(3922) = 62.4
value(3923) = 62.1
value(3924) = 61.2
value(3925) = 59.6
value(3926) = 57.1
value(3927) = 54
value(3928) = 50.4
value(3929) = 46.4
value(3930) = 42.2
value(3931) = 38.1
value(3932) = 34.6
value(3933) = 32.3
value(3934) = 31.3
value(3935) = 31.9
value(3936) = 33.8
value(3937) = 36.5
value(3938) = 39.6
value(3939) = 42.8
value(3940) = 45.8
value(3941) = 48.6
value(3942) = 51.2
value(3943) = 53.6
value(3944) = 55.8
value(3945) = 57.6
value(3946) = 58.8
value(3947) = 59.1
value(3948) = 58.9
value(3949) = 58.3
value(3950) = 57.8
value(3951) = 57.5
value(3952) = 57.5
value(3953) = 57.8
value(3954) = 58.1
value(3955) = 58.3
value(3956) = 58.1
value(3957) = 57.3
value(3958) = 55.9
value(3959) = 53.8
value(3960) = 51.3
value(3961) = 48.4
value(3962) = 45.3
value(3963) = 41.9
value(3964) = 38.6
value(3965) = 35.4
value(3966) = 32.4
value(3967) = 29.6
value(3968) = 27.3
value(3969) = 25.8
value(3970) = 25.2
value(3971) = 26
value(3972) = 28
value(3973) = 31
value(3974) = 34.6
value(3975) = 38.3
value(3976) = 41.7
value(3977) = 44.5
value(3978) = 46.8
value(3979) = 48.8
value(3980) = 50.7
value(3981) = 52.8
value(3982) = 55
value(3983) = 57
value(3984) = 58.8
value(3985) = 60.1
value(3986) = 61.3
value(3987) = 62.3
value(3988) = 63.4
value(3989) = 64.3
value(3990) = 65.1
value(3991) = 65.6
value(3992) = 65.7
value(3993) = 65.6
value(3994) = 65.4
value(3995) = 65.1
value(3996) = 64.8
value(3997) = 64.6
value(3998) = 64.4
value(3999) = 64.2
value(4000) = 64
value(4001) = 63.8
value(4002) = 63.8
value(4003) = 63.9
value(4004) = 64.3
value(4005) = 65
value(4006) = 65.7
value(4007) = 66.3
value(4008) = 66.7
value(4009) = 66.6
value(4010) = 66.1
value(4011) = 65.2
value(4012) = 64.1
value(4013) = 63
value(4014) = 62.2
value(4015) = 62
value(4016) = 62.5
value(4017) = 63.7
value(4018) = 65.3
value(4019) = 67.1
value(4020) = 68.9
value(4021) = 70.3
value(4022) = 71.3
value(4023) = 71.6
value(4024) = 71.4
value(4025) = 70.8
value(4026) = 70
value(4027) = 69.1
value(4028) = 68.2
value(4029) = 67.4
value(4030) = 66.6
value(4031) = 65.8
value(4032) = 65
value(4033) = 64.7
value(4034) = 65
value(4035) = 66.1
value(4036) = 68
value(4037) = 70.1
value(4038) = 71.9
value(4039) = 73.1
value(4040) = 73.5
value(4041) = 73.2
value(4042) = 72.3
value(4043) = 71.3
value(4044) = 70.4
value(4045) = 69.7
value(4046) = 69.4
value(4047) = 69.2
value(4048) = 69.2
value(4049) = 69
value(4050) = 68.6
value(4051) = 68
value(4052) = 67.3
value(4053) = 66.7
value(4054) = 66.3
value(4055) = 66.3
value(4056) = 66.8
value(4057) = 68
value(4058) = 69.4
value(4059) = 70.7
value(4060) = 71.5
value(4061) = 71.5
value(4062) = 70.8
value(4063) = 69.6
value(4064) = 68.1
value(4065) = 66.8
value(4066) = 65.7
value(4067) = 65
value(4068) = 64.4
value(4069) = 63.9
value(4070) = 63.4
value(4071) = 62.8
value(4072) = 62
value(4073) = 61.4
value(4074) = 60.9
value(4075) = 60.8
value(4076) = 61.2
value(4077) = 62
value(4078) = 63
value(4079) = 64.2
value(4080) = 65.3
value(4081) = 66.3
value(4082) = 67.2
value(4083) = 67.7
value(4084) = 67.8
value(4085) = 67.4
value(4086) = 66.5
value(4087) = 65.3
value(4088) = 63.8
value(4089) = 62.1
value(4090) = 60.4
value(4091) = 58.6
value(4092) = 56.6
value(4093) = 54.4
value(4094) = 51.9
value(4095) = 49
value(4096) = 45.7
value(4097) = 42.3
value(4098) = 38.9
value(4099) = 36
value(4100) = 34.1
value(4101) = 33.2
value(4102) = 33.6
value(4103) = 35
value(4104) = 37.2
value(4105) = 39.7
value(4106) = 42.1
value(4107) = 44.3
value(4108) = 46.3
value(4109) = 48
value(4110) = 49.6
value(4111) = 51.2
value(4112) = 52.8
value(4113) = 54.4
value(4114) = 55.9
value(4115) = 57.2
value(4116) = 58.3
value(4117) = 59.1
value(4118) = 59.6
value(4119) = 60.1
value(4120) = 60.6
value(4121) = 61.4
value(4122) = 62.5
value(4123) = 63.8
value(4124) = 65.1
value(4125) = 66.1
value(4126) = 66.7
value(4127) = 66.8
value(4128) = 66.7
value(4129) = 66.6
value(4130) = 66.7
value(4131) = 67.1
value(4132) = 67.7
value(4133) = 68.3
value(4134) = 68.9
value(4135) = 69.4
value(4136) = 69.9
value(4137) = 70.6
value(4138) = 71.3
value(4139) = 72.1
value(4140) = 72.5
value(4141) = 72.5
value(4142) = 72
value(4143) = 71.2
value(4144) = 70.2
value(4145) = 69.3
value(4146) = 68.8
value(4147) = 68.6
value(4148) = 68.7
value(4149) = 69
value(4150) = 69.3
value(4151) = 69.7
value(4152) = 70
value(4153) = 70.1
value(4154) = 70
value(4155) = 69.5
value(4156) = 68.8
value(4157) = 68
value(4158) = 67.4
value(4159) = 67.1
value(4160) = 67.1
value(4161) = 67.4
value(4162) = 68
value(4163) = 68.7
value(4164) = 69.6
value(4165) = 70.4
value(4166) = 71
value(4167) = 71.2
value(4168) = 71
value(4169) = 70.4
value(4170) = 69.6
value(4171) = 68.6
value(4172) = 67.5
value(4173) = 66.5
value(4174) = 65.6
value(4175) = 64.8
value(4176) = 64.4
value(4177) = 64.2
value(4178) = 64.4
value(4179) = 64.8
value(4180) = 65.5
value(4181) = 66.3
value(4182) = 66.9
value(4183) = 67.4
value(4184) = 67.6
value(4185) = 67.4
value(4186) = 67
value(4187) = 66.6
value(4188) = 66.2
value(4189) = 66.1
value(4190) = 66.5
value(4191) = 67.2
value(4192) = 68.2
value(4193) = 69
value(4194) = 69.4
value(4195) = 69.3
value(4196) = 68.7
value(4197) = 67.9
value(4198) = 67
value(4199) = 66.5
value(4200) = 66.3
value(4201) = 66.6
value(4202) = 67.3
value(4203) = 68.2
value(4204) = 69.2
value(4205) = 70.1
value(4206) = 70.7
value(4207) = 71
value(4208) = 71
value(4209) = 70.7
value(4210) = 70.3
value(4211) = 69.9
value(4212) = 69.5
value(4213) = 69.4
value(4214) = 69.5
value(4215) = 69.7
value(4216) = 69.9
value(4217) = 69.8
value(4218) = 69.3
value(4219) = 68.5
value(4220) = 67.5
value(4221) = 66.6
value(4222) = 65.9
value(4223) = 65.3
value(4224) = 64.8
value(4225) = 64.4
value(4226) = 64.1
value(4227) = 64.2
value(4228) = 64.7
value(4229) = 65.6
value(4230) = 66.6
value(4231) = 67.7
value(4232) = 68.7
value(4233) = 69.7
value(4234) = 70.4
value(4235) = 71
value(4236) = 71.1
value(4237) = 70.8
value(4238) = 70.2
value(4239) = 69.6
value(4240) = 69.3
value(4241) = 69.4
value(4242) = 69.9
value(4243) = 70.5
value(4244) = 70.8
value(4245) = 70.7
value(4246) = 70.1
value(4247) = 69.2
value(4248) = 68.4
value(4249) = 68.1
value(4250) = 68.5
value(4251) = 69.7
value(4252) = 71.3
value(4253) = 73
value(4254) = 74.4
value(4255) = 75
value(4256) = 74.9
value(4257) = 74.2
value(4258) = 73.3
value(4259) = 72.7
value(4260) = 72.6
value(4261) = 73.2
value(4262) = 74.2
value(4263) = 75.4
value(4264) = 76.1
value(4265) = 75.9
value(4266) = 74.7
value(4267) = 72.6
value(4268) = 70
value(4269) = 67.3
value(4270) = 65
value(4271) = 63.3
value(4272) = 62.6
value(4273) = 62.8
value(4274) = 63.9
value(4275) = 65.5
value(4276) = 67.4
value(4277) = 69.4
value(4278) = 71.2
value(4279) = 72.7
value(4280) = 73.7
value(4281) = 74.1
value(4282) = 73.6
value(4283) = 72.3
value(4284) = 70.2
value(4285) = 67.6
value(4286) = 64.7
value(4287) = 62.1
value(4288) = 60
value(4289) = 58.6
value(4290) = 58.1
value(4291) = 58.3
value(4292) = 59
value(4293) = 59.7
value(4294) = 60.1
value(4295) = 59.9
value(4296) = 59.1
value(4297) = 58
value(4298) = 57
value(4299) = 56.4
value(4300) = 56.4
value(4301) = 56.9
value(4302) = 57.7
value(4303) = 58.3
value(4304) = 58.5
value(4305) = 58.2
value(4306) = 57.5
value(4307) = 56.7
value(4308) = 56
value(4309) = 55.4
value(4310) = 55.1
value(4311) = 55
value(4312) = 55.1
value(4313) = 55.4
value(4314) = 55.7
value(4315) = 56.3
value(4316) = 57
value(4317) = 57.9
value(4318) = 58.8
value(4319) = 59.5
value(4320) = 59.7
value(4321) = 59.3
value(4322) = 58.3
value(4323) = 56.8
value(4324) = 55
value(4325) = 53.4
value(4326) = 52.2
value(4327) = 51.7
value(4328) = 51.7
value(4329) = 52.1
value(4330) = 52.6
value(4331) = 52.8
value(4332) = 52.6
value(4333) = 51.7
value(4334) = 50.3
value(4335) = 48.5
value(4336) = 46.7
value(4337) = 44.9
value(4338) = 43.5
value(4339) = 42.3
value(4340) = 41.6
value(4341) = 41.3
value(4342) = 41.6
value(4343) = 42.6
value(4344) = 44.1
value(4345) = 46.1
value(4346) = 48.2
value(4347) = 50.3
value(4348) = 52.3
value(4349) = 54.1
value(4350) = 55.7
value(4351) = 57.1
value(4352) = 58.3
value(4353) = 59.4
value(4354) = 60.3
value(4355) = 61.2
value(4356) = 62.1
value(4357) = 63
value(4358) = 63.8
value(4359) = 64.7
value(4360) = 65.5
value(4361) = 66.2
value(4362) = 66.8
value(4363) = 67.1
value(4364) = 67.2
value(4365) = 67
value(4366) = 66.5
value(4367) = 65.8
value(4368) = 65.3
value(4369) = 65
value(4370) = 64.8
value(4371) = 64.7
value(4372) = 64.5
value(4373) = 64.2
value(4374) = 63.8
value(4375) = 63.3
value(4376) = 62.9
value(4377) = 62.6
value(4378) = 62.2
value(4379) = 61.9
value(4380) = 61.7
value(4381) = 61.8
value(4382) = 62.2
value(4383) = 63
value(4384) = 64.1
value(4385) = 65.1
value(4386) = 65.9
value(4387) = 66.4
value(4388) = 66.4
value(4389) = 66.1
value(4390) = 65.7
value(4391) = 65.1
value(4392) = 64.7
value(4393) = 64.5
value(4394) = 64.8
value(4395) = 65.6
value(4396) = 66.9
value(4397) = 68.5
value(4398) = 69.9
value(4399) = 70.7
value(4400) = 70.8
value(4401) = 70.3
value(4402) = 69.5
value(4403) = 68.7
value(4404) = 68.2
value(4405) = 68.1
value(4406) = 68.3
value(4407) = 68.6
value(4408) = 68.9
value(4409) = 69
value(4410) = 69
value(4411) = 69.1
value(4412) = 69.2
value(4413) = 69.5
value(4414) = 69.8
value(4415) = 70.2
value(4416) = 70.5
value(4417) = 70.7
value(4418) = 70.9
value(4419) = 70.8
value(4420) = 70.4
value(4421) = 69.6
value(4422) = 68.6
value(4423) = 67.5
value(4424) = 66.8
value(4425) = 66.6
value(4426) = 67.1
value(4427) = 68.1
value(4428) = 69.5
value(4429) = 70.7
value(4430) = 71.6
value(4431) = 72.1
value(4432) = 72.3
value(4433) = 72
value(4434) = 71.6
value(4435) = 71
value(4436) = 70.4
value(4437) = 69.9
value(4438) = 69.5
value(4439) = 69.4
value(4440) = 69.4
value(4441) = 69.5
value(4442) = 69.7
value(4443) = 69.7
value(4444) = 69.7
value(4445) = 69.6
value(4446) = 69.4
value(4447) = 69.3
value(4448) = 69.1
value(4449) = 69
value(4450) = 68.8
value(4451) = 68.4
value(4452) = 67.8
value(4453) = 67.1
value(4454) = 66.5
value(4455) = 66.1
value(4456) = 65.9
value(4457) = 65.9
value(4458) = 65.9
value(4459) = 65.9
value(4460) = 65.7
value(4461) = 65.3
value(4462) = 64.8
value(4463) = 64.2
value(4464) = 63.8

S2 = 67.5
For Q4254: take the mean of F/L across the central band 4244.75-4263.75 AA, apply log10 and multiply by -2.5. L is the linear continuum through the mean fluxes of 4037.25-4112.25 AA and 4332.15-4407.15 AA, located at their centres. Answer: -0.19 mag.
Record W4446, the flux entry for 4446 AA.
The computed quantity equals 69.4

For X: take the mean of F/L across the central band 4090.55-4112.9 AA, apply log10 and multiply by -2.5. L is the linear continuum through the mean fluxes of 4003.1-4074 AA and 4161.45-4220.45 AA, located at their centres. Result 0.45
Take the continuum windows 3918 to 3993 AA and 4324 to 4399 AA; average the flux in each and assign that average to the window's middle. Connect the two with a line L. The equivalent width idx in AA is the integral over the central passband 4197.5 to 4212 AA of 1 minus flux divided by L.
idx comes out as -3.6 AA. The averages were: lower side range 49.4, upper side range 58.8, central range 68.9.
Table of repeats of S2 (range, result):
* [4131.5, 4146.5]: 70.3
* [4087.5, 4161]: 59.9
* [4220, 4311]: 66.5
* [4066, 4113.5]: 54.8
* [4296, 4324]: 57.1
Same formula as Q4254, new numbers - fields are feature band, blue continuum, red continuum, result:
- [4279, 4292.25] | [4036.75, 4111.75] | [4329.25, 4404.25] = -0.10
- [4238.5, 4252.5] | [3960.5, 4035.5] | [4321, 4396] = -0.20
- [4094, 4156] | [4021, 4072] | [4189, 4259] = 0.16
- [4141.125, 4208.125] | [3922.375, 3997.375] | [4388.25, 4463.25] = -0.17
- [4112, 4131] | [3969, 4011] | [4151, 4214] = 0.04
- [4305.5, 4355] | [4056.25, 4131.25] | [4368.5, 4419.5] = 0.23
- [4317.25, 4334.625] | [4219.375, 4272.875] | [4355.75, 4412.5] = 0.23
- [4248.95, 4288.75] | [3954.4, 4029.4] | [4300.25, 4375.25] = -0.24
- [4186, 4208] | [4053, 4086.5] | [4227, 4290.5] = 0.00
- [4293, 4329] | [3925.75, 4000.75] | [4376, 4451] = 0.13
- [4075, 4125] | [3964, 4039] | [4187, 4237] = 0.16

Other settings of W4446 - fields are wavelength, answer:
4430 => 71.6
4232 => 68.7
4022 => 71.3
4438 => 69.5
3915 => 61.5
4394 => 64.8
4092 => 56.6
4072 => 62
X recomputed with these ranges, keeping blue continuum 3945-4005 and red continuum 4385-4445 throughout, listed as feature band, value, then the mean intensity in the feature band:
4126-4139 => -0.17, 68.4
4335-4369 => 0.19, 55.9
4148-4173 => -0.16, 69.1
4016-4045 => -0.25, 68.9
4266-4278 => -0.05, 66.9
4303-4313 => 0.15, 56.4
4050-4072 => -0.20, 67.2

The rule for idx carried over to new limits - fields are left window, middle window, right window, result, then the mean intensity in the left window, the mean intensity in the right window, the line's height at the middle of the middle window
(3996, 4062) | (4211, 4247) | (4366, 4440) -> -0.5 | 67.5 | 67.5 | 67.5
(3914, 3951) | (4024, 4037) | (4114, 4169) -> -1.8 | 51.7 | 67.5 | 59.1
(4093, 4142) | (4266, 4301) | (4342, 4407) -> -2.3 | 56.4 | 62.9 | 60.6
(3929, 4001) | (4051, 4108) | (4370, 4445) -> -4.7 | 49.7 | 67.7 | 54.4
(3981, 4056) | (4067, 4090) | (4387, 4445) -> 0.9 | 66.3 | 69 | 66.7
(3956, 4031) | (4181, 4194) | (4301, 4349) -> -3.1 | 56.8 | 52.6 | 54.3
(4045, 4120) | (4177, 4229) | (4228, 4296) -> -1.6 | 59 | 68.7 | 65.5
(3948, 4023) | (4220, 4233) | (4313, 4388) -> -2.1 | 55.7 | 57.6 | 56.9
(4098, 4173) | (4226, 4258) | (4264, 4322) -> -3.9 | 62.3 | 62.2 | 62.3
